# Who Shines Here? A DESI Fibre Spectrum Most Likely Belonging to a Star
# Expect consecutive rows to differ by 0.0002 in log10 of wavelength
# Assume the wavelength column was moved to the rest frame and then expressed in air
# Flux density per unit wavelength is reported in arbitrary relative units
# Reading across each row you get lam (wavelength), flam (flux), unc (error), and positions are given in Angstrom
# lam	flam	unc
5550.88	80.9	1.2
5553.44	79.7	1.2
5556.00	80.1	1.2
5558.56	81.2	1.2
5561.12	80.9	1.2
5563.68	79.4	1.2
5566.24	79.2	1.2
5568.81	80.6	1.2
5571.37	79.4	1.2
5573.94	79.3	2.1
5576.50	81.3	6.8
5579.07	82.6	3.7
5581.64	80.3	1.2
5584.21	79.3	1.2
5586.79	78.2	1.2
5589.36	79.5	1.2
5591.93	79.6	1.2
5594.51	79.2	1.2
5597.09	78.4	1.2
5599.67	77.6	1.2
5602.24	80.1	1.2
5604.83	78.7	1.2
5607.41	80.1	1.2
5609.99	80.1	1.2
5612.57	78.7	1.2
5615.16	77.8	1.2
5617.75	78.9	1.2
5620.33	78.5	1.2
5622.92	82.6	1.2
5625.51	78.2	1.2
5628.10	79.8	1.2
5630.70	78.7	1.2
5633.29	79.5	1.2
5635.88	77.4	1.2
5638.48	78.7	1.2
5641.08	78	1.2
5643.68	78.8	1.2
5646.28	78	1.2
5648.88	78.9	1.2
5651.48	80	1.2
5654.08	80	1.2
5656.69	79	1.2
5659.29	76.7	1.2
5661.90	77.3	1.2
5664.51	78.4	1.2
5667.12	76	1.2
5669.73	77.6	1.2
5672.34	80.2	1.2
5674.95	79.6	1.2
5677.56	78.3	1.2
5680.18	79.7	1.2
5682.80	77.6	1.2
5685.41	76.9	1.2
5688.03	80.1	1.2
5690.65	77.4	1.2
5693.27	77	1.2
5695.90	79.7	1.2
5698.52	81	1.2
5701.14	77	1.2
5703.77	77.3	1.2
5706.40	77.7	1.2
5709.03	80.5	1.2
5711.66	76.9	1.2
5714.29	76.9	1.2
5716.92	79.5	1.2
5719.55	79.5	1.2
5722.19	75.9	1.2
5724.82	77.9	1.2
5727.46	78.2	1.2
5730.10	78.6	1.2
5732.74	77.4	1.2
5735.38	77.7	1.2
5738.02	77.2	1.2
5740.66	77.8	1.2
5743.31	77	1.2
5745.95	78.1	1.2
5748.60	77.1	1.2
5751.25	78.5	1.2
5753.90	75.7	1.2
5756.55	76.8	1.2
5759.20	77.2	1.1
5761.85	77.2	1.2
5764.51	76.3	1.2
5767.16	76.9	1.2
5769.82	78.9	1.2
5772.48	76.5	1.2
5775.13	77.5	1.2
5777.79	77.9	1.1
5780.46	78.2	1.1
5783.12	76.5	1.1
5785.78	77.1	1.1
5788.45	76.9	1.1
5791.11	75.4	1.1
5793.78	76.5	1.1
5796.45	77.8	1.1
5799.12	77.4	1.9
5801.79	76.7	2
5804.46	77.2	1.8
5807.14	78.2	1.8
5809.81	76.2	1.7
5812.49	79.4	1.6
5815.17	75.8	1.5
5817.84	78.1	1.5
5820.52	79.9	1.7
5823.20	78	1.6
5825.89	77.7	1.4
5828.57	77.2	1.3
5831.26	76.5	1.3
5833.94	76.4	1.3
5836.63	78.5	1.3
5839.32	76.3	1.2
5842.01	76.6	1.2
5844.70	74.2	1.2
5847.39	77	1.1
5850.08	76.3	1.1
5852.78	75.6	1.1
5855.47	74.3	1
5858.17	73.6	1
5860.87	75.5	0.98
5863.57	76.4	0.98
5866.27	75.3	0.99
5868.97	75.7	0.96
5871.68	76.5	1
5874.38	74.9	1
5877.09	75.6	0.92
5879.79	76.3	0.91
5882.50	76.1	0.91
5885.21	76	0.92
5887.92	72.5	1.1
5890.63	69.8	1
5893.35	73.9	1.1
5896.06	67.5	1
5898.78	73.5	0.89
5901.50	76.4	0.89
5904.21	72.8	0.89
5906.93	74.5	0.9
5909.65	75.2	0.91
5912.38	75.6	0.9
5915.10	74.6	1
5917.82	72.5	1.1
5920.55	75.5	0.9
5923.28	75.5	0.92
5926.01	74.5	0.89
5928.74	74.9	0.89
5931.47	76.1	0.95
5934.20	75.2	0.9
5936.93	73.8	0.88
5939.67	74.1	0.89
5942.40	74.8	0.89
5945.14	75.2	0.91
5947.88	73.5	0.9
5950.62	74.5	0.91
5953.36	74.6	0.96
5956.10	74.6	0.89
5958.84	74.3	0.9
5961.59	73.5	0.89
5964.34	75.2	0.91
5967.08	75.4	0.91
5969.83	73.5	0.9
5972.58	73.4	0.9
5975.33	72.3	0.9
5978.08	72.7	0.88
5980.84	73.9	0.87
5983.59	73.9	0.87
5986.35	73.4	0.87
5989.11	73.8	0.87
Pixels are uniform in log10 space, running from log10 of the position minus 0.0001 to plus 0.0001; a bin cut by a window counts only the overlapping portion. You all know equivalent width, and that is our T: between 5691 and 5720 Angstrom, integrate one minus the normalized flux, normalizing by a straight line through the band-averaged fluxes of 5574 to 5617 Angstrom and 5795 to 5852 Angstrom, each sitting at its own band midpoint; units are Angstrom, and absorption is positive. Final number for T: 0.0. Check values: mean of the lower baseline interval 79.5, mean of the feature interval 78.4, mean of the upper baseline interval 77.2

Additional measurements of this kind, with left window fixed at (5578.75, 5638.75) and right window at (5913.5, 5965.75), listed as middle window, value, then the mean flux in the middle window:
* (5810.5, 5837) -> -0.5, 77.7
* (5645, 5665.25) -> 0.0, 78.5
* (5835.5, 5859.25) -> 0.0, 75.8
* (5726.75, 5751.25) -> -0.1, 77.7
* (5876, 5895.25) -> 0.3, 74.1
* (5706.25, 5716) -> 0.0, 78.1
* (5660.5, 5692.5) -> 0.0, 78.2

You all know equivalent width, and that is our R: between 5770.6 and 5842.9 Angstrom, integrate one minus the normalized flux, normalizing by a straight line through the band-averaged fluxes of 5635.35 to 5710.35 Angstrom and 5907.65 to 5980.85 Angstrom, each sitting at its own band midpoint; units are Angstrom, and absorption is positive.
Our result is -0.8 Angstrom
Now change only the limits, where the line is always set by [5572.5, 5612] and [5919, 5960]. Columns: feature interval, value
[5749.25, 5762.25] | 0.0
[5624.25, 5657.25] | 0.0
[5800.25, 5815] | -0.2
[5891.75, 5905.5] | 0.5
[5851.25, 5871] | 0.2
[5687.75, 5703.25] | -0.1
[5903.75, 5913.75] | 0.1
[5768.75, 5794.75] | -0.1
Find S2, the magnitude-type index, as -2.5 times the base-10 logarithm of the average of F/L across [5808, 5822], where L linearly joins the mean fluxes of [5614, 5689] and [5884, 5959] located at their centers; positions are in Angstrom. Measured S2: -0.03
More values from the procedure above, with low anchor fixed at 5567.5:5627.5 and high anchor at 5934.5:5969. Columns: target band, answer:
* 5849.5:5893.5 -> 0.010 mag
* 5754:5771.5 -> 0.001 mag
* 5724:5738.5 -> -0.003 mag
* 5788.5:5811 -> -0.004 mag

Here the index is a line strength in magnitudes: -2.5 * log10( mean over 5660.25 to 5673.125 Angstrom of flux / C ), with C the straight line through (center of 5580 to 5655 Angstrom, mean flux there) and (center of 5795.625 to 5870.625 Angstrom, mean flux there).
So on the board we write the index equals 0.01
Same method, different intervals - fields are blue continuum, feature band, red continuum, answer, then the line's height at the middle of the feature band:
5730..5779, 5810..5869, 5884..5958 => -0.01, 75.7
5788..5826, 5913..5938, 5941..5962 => 0.00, 75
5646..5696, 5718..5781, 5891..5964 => -0.01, 77.1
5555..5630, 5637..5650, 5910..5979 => 0.01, 78.9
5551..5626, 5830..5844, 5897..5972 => -0.01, 76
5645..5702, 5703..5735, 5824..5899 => 0.00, 77.7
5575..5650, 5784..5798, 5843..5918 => -0.01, 76.2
